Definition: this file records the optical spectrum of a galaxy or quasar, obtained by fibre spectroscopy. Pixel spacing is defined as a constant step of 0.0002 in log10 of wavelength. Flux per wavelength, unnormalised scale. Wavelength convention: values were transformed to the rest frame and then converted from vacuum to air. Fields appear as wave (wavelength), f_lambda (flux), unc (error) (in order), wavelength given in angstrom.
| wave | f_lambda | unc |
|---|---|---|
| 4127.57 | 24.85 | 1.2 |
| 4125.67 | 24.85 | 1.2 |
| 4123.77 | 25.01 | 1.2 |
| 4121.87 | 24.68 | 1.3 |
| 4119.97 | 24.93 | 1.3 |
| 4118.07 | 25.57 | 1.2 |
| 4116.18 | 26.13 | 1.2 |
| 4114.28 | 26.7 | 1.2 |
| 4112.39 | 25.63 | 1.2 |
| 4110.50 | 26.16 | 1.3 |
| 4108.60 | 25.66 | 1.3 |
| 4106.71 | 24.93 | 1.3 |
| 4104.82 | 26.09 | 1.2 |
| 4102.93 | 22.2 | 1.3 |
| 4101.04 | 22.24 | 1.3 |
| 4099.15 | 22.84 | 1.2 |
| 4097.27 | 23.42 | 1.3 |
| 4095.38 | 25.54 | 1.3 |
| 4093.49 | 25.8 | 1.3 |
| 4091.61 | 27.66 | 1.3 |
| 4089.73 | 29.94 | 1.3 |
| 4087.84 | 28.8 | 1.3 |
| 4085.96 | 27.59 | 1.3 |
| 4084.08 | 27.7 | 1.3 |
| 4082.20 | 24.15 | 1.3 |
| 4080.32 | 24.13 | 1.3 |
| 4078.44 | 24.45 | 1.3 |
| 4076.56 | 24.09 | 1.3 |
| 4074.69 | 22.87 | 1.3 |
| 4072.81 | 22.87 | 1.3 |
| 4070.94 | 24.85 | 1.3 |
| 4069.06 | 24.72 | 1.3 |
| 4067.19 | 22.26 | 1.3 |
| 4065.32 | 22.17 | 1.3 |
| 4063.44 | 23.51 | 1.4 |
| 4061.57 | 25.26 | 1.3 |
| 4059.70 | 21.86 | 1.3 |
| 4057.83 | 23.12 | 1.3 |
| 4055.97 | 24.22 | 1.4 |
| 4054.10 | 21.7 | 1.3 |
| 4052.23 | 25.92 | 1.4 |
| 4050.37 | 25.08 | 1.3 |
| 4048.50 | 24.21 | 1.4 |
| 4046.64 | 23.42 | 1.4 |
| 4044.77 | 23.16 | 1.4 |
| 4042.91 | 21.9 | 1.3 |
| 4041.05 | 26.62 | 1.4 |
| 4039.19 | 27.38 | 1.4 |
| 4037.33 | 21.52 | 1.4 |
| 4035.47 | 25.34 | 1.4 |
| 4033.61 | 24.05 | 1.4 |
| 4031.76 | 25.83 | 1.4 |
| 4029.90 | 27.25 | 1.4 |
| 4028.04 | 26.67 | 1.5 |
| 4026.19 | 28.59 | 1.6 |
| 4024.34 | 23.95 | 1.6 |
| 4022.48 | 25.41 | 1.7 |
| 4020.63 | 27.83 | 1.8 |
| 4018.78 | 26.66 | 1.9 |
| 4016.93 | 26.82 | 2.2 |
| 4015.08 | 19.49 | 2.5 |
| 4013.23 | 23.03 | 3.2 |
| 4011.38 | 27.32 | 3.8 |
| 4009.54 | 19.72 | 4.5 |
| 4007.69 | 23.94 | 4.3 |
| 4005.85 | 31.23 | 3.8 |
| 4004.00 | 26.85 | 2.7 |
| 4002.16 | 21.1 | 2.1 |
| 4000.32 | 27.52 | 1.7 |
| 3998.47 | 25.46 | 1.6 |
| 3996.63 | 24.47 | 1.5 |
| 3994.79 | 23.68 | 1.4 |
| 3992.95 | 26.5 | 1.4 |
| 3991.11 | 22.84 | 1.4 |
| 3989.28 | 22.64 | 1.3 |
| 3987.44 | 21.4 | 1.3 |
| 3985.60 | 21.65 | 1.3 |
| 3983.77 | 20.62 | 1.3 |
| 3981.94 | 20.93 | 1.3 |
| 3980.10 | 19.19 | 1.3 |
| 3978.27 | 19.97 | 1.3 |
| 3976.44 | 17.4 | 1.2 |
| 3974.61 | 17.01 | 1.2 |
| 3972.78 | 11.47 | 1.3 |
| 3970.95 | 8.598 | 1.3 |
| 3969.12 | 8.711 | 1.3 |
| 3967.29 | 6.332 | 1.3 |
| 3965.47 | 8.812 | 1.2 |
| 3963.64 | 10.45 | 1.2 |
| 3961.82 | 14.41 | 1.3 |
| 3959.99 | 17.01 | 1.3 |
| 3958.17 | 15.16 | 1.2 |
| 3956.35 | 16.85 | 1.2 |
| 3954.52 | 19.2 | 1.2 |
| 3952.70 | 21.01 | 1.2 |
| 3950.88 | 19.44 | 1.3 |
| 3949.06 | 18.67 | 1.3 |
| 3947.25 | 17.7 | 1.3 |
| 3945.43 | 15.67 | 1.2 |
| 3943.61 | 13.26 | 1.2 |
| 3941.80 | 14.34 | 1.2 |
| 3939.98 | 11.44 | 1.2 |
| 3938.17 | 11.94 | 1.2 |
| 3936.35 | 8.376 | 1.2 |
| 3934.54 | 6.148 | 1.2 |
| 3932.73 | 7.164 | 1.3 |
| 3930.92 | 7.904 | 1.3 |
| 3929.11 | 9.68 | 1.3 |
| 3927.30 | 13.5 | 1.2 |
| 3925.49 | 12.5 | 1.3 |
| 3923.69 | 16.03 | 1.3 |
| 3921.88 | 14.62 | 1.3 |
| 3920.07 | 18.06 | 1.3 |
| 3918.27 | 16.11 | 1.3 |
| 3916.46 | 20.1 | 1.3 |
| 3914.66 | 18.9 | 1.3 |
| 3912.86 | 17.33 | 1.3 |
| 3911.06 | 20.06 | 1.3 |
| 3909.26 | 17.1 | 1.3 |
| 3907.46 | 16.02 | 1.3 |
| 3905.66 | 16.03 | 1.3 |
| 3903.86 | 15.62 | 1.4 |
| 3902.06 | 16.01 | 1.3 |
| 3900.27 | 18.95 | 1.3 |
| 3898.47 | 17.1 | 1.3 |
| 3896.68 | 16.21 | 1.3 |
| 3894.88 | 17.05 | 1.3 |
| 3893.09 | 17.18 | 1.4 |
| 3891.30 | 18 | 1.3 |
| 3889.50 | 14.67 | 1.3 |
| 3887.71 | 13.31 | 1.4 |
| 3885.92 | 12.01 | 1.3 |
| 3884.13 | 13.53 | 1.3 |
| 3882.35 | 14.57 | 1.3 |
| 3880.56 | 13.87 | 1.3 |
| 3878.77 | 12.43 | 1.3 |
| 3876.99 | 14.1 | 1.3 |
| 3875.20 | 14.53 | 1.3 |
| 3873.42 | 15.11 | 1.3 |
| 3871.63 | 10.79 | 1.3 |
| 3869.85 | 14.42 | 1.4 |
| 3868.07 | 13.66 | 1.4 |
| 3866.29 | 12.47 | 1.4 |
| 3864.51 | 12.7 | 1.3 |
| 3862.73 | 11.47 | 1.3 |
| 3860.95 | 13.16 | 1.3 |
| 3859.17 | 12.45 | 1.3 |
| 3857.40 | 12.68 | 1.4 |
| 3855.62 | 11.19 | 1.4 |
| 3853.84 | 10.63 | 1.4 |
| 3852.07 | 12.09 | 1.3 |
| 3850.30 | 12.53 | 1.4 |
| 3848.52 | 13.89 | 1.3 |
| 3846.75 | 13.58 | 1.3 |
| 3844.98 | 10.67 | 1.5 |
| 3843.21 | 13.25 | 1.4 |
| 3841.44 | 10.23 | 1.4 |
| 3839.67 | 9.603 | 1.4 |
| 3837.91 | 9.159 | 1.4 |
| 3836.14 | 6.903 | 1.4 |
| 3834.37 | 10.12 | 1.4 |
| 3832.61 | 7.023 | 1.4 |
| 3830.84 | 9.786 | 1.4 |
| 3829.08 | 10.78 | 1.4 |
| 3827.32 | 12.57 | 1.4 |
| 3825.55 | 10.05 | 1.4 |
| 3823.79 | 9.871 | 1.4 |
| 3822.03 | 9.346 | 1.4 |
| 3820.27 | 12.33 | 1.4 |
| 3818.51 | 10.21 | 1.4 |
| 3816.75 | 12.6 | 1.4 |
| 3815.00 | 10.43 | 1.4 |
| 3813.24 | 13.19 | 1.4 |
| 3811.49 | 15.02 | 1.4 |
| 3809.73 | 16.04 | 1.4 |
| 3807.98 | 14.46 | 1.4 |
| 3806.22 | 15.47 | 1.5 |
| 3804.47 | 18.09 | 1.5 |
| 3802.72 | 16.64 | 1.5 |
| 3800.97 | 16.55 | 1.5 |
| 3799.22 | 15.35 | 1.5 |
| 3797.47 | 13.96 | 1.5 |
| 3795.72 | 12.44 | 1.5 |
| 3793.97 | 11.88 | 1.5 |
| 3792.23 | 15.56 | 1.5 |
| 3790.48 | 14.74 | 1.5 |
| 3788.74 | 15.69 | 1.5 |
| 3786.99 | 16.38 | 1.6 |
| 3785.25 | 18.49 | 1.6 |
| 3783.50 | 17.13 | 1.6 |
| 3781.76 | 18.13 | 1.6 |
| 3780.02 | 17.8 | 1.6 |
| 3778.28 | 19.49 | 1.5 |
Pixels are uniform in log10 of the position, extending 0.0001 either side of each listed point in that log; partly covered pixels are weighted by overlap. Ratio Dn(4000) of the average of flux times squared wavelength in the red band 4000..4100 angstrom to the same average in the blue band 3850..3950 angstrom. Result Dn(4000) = 1.89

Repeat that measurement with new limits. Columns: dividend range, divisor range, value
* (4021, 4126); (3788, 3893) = 2.19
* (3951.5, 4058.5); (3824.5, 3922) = 1.69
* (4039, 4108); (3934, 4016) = 1.41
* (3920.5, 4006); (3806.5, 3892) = 1.44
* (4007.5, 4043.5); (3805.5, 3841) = 2.48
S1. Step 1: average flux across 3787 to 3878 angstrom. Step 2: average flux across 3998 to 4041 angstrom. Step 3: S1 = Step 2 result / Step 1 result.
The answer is 2.01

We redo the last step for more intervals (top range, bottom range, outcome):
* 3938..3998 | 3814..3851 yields 1.59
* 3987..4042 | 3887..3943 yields 1.70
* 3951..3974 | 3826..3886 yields 1.12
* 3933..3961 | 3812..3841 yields 1.45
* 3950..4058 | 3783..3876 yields 1.69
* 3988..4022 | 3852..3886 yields 1.92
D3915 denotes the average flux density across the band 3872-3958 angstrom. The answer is 15.1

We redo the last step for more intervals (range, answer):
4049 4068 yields 23.5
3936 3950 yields 14.2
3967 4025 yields 21.7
